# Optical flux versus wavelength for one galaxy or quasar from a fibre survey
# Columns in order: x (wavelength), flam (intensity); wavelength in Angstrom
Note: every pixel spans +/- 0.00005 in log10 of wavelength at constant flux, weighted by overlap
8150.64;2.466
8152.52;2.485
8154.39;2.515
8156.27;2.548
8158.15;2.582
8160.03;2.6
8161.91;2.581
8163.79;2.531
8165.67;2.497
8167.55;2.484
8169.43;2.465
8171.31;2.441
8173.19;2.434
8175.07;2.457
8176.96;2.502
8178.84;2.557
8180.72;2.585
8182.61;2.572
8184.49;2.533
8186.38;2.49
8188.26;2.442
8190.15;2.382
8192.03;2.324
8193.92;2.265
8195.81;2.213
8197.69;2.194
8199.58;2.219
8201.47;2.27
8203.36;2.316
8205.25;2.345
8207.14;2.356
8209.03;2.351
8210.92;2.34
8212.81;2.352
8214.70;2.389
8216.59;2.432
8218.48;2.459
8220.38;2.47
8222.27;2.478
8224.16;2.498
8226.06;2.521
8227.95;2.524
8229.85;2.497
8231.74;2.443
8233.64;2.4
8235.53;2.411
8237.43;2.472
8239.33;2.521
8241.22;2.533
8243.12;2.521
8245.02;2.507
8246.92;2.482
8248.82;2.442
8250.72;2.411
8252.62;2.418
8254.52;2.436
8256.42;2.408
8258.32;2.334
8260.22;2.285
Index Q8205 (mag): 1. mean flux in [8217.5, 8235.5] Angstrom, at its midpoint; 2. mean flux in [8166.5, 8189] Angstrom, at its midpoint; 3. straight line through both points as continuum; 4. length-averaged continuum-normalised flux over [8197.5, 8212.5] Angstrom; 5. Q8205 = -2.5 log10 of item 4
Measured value 0.08 mag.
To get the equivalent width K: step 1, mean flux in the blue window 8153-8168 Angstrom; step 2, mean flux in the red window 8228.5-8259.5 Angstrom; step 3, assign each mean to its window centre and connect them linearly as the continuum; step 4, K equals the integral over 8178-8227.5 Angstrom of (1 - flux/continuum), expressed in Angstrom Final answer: 1.93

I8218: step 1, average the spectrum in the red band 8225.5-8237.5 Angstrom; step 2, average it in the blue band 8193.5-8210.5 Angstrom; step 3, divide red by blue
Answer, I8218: 1.08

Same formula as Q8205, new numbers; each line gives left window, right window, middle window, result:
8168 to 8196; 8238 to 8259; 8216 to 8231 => -0.01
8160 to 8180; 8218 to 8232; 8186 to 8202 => 0.09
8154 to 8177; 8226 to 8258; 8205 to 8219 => 0.05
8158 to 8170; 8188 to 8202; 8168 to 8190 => -0.04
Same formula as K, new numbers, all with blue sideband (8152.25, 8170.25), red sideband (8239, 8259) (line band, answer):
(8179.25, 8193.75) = 0.2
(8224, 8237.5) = 0.0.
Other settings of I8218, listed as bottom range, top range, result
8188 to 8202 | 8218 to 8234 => 1.09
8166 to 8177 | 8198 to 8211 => 0.94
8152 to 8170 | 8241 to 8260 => 0.96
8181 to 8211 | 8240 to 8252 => 1.05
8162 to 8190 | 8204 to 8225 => 0.96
